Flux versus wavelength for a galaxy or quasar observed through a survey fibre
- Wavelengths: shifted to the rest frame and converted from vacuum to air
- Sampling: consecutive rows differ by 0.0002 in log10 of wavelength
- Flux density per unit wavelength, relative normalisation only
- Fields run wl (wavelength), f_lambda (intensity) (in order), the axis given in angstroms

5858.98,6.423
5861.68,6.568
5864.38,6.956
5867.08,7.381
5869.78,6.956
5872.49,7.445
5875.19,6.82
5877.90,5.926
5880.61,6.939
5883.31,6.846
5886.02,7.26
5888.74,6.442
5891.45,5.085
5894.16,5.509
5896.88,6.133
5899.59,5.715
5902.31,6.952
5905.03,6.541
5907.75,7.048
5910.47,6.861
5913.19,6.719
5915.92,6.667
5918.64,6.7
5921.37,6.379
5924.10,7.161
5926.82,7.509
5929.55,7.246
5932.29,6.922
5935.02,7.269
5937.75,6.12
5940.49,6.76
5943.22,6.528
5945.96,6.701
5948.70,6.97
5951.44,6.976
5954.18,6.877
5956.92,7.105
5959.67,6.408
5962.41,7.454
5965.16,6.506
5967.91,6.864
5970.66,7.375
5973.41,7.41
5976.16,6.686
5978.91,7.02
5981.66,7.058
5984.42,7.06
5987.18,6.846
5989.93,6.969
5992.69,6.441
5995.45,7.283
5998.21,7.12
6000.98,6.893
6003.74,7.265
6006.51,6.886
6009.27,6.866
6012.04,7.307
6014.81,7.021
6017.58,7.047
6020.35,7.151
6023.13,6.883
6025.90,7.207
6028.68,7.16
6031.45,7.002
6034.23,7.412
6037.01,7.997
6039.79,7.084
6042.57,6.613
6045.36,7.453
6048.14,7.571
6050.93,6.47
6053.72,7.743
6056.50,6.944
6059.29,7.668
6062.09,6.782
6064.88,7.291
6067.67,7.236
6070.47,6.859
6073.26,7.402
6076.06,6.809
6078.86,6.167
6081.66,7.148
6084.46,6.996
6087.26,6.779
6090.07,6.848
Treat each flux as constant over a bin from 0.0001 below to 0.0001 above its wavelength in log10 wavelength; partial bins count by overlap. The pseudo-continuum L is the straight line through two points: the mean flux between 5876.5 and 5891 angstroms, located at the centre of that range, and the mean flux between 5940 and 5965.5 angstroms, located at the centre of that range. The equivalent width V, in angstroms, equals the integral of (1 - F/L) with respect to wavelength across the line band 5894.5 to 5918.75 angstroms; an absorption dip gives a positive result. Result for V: 0.5 angstroms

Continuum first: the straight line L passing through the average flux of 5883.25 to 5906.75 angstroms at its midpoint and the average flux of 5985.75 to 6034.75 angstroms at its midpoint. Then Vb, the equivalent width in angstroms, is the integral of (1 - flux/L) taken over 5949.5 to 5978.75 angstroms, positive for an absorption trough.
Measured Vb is -1.1 angstroms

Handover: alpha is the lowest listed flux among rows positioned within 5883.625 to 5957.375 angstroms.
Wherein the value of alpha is 5.085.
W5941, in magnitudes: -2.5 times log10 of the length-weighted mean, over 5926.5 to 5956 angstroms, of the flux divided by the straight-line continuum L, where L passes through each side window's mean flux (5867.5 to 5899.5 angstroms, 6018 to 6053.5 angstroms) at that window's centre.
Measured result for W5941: -0.021 mag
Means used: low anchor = 6.48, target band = 6.88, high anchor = 7.18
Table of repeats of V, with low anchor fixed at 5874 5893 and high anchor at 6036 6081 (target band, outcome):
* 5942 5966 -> -0.4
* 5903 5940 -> -1.4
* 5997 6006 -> -0.2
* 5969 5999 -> -0.8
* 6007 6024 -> -0.2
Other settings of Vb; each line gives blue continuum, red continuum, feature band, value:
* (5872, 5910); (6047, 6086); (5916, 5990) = -2.6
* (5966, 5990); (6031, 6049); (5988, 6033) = 0.9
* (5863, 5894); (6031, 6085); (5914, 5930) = -0.3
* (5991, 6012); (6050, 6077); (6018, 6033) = -0.1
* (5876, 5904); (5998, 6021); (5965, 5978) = -0.4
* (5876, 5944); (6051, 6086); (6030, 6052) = -0.7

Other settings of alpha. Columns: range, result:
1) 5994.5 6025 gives 6.866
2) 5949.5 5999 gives 6.408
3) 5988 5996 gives 6.441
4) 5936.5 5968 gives 6.12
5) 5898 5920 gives 5.715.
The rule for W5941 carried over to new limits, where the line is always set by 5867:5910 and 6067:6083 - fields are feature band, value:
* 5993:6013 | -0.04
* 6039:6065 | -0.04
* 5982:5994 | -0.02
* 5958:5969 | -0.02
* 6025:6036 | -0.06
